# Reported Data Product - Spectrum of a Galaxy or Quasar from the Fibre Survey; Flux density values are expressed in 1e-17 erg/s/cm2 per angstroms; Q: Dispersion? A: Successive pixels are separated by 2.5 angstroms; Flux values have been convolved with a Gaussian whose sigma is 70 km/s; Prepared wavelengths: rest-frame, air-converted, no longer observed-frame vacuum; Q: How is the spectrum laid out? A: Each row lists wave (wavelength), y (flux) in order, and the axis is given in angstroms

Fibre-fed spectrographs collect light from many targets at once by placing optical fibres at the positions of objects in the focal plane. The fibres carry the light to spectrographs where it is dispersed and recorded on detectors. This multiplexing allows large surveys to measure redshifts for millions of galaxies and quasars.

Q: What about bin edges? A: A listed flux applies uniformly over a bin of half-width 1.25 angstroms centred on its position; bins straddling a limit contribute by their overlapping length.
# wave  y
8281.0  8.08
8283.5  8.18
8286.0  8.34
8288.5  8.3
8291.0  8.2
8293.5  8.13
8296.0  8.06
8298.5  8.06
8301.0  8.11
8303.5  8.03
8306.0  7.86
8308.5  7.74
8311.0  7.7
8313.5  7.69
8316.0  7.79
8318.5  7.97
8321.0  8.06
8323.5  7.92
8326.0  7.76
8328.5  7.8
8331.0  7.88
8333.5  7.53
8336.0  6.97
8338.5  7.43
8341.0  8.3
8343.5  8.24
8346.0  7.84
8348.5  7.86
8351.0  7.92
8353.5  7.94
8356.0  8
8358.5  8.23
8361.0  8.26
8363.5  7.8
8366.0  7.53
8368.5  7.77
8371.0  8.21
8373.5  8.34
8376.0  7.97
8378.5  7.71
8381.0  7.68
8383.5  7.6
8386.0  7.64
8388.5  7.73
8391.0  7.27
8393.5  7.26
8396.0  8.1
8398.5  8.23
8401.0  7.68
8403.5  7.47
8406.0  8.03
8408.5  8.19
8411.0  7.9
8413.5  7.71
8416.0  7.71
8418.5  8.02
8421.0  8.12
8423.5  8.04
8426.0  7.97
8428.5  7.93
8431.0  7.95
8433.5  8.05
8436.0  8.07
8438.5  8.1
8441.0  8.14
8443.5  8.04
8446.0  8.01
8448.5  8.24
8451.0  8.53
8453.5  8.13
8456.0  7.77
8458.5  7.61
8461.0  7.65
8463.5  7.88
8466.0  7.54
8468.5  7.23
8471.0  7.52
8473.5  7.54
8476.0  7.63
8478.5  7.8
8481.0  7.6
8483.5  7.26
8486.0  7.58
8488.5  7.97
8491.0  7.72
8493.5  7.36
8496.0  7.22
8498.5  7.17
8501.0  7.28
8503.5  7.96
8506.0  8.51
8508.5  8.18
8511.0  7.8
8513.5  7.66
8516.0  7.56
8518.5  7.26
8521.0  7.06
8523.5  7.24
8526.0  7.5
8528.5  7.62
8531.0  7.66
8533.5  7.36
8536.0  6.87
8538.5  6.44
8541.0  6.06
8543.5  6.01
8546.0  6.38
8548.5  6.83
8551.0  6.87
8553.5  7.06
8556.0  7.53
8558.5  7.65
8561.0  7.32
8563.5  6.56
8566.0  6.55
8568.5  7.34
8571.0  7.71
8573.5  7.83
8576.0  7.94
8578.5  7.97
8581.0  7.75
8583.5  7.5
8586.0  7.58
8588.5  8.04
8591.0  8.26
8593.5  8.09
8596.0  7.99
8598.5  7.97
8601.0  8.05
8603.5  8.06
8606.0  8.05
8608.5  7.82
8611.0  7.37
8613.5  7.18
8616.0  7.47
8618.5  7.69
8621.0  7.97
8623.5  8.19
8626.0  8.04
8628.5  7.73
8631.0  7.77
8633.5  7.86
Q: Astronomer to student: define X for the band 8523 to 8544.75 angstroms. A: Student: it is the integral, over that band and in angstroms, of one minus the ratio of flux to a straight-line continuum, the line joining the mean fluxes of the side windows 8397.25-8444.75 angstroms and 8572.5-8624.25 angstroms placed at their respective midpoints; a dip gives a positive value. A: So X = 2.5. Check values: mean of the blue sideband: 7.97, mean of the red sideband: 7.84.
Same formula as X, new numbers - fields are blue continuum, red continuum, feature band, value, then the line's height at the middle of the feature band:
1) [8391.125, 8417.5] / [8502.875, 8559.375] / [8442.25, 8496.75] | -1.5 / 7.52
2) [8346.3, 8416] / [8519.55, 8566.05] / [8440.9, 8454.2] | -1.2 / 7.5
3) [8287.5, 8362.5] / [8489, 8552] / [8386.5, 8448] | -2.4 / 7.61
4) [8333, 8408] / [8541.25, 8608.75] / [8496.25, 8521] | -0.2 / 7.59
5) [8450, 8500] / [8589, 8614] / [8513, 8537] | 1.1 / 7.74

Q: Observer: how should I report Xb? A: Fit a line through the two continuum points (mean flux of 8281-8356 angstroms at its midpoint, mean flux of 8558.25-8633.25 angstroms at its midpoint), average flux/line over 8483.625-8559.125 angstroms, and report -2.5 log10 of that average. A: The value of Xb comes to 0.07 mag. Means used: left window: 7.92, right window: 7.72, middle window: 7.31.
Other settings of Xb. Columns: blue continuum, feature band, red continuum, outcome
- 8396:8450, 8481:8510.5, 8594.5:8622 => 0.03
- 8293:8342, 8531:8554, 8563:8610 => 0.16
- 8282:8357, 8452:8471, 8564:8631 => 0.02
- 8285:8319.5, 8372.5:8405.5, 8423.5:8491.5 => 0.02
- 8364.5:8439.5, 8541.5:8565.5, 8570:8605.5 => 0.15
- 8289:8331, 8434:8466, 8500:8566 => -0.07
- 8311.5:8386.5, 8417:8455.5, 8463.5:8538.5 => -0.06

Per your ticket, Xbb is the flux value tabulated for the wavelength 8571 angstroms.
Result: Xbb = 7.71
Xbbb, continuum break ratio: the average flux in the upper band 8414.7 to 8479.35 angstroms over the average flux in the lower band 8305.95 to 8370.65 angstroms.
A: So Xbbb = 1.0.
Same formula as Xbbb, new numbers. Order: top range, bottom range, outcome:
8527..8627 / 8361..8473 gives 0.95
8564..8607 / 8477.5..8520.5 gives 1.02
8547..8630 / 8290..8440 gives 0.97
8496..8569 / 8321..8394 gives 0.92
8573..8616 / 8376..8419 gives 1.01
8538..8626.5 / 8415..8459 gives 0.93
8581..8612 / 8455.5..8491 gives 1.04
